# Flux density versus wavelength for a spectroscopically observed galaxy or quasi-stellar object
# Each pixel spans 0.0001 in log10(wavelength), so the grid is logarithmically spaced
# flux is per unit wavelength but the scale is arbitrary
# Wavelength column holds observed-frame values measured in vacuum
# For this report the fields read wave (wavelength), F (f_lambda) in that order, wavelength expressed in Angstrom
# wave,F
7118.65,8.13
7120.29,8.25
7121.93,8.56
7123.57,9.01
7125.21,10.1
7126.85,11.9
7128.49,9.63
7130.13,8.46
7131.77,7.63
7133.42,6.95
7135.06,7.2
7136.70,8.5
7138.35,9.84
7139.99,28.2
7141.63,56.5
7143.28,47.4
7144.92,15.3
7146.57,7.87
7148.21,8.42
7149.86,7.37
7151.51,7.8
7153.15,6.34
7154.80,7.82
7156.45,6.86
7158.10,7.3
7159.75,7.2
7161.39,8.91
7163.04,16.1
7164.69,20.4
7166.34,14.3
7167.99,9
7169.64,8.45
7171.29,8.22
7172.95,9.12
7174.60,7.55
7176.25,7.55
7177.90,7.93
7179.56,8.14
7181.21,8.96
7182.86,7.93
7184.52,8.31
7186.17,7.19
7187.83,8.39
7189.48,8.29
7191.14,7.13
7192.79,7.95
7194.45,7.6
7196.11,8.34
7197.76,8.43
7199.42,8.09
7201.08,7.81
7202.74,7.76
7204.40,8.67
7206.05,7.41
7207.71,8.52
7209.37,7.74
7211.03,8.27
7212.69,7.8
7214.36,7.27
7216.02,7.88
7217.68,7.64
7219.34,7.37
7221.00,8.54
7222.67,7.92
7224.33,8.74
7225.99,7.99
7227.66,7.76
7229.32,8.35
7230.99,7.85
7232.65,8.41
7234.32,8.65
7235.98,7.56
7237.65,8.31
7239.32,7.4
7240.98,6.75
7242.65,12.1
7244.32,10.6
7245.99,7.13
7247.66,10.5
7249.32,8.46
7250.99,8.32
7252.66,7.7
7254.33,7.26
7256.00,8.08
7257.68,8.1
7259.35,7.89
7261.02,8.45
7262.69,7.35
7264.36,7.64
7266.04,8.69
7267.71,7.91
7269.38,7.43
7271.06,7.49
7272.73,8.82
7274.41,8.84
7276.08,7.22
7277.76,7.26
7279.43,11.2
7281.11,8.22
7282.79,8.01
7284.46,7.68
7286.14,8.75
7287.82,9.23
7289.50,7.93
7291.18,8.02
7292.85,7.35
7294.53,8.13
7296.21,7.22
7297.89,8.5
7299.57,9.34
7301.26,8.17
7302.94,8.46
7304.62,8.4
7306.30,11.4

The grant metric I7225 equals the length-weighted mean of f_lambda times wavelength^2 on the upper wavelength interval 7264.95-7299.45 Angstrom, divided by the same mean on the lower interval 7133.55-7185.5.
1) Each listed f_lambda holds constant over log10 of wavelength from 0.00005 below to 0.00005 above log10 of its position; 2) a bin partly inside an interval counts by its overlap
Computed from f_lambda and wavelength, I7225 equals 0.68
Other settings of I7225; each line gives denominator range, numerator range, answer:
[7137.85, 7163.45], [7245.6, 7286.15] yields 0.54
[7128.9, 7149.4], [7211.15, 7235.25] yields 0.47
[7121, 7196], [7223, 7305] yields 0.76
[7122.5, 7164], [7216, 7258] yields 0.65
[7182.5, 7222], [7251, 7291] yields 1.05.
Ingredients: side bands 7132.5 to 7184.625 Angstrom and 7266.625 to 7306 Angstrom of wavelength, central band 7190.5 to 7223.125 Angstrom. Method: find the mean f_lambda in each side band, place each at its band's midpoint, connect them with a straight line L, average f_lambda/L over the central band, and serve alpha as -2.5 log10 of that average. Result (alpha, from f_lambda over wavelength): 0.35 mag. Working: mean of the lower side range 12.5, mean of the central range 7.91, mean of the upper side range 8.29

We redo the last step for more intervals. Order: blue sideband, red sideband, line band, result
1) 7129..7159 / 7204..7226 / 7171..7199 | 0.29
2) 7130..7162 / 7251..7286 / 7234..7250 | 0.06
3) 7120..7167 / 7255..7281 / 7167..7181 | 0.39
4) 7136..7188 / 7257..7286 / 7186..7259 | 0.22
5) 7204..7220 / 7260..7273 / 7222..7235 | -0.05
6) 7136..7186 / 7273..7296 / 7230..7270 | 0.15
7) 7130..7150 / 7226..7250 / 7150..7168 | 0.47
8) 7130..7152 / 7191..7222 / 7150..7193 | 0.36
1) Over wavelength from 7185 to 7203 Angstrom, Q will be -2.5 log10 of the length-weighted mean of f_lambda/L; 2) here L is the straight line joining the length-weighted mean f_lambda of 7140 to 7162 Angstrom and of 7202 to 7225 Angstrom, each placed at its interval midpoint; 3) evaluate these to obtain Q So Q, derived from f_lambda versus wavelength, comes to 0.284 mag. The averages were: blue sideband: 15.5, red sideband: 7.96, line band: 7.92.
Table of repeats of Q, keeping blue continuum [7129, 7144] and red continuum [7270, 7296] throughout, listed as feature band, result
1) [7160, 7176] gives 0.48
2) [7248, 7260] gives 0.29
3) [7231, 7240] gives 0.43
